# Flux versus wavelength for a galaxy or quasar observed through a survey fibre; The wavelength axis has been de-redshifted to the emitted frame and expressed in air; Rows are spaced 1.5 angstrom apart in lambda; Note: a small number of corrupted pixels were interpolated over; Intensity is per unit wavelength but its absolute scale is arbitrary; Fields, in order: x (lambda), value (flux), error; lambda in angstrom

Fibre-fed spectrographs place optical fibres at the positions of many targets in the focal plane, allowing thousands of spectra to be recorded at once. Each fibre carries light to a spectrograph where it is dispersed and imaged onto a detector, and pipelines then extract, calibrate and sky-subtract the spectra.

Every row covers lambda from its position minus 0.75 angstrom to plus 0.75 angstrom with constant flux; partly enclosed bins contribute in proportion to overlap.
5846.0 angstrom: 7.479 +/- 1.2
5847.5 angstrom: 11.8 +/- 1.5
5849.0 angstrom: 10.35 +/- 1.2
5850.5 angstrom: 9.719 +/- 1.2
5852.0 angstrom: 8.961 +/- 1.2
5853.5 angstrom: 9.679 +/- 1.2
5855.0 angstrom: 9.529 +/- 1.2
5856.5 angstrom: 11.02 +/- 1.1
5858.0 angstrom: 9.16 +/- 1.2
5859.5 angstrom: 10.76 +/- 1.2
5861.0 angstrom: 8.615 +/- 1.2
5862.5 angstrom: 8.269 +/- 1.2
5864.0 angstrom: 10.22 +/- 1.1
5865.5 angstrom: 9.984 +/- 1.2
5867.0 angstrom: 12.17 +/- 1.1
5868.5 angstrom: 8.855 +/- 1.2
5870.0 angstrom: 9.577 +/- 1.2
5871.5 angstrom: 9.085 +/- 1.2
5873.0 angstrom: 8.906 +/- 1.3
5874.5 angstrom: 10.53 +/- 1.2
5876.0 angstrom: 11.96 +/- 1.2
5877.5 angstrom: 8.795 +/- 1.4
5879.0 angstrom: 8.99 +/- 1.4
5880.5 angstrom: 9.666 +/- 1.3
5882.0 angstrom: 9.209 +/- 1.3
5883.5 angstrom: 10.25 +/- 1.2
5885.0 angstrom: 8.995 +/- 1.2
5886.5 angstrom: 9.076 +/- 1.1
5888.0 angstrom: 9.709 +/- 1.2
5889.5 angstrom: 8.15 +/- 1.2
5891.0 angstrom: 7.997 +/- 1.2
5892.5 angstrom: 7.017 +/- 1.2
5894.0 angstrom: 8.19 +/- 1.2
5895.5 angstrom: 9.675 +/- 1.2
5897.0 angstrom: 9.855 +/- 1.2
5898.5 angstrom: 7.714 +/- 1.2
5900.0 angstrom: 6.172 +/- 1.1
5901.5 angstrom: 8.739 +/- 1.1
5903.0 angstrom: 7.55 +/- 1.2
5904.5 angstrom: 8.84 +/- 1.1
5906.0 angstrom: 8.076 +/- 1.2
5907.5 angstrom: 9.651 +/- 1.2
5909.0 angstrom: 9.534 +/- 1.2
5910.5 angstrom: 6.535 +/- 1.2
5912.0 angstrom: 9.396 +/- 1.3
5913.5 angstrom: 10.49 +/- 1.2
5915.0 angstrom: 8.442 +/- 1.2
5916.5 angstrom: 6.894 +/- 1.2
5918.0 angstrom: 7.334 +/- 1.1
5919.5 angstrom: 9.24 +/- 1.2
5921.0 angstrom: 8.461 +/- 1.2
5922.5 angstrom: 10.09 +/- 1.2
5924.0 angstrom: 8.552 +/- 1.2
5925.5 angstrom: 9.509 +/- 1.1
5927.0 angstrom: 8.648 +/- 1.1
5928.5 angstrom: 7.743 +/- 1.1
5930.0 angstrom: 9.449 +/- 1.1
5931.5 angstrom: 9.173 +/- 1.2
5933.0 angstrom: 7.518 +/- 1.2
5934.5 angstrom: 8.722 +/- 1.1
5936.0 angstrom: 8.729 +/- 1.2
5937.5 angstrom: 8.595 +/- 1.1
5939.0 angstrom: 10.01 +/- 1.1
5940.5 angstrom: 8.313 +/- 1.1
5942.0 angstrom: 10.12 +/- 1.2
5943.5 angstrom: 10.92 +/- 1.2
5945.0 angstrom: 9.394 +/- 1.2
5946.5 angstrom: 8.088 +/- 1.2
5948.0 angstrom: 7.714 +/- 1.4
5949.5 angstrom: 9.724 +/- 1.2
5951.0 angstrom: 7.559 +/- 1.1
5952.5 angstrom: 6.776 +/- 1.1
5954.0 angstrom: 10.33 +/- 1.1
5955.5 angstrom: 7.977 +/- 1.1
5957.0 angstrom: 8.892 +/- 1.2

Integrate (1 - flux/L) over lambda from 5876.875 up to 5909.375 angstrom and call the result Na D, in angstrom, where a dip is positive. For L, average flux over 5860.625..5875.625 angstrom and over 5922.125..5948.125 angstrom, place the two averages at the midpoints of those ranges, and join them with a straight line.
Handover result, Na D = 2.5 angstrom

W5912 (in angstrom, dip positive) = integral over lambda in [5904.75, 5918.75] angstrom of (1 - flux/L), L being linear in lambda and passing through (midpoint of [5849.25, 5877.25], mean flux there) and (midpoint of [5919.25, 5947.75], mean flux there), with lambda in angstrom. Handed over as 1.1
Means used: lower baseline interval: 9.82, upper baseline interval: 8.99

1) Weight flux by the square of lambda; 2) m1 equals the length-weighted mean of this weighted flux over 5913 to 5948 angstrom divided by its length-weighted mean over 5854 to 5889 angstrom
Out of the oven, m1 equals 0.93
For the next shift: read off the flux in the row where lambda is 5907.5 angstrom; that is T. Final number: 9.651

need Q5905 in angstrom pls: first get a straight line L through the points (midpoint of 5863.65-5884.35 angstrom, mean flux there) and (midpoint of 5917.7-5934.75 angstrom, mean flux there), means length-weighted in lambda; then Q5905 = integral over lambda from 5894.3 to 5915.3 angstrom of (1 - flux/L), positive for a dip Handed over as 1.3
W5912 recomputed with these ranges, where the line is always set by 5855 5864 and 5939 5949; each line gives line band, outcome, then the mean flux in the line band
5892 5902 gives 1.29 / 8.21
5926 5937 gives 0.77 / 8.59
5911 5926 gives 0.83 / 8.79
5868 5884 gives -0.16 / 9.62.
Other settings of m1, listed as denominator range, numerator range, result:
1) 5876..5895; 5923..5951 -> 1.01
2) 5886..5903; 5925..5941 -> 1.06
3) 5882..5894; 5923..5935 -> 1.01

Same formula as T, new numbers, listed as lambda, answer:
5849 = 10.35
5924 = 8.552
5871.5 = 9.085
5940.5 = 8.313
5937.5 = 8.595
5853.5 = 9.679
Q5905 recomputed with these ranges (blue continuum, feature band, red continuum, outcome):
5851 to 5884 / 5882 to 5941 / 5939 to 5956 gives 3.9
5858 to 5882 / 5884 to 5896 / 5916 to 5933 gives 0.9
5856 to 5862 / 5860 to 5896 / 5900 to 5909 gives -0.4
